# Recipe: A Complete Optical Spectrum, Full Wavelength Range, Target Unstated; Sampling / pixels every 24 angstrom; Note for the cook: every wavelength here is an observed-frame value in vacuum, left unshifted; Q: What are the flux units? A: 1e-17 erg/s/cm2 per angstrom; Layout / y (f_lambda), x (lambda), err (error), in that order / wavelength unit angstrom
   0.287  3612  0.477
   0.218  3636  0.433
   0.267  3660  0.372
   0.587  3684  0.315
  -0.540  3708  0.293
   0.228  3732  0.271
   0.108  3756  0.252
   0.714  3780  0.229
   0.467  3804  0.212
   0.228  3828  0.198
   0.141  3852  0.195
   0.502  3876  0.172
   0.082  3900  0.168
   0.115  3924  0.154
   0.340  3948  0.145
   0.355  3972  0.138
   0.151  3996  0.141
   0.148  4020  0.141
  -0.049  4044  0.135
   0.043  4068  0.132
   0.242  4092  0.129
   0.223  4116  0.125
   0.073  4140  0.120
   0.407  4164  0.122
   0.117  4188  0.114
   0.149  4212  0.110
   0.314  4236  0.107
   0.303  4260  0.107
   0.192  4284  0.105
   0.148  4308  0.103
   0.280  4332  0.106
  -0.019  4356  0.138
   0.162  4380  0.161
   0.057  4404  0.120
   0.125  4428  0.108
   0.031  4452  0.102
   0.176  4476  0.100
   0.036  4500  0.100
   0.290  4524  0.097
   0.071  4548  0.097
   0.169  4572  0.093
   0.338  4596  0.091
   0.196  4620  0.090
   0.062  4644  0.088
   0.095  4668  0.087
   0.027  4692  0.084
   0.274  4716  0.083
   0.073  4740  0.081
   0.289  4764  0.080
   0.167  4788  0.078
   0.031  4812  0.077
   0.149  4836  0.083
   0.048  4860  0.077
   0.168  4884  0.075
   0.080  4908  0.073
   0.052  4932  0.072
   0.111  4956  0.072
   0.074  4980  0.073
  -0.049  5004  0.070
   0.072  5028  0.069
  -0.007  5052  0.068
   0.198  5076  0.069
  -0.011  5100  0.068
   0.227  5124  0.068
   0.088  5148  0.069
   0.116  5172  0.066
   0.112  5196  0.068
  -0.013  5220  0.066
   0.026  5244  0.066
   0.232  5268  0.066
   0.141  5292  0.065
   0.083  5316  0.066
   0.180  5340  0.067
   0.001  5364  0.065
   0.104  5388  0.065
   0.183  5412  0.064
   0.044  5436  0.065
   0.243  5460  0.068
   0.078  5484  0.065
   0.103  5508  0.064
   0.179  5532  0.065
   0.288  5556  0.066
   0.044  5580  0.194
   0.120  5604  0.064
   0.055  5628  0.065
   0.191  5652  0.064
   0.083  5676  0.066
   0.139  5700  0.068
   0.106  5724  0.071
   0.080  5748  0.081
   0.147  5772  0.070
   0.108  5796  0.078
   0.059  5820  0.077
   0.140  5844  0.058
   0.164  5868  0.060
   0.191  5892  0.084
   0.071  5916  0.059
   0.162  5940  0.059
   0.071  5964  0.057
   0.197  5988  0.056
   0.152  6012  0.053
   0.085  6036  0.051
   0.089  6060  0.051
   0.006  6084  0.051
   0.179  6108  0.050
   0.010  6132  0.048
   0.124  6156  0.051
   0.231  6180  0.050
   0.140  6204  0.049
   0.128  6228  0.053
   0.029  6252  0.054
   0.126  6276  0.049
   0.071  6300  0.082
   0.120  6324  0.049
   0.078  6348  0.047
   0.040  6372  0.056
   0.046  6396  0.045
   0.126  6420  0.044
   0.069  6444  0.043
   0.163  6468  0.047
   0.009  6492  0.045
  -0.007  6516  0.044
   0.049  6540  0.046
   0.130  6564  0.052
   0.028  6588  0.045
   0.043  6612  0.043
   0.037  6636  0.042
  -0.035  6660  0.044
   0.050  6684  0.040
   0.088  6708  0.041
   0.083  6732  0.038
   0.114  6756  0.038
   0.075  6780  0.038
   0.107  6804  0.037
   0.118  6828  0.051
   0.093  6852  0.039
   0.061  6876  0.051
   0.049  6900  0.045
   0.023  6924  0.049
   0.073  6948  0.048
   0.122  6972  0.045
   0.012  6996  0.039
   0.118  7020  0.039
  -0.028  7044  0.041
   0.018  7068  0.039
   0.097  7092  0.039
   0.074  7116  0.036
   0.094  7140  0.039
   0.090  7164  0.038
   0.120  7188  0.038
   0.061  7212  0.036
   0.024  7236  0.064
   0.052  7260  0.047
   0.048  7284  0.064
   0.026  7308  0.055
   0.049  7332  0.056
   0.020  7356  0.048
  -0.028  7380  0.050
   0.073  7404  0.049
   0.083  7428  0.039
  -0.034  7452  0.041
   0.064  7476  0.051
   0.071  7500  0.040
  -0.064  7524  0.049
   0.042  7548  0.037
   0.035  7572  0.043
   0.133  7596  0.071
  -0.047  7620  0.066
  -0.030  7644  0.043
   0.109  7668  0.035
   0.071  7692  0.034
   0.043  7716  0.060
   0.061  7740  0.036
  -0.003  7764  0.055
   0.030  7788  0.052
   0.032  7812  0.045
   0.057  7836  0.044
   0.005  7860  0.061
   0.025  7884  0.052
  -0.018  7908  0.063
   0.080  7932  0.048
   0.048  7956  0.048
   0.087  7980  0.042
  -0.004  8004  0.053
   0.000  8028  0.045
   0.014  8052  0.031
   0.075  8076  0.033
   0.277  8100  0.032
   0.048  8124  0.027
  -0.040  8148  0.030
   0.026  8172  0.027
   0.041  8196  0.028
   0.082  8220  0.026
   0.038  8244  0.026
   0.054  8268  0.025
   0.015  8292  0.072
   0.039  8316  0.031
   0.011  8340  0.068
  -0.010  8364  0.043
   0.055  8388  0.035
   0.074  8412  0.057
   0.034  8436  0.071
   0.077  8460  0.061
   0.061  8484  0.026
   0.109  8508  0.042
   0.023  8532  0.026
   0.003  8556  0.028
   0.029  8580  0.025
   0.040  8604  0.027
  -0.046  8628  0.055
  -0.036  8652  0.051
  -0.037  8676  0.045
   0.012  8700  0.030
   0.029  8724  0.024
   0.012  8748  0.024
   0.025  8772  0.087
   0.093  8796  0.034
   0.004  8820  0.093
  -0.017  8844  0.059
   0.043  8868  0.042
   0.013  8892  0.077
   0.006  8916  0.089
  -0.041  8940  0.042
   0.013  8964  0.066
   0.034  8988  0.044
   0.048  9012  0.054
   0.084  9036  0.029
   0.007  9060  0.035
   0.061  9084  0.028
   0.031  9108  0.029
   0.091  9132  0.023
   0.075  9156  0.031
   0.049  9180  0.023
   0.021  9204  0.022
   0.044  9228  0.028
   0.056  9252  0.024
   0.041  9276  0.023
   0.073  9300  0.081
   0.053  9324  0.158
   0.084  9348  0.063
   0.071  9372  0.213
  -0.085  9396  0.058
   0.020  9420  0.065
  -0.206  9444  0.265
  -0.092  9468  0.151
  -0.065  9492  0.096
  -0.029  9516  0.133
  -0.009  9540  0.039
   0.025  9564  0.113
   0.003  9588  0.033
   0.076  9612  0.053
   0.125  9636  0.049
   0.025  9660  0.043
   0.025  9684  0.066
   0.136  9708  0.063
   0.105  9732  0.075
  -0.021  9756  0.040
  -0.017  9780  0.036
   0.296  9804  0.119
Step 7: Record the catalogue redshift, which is 0.234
